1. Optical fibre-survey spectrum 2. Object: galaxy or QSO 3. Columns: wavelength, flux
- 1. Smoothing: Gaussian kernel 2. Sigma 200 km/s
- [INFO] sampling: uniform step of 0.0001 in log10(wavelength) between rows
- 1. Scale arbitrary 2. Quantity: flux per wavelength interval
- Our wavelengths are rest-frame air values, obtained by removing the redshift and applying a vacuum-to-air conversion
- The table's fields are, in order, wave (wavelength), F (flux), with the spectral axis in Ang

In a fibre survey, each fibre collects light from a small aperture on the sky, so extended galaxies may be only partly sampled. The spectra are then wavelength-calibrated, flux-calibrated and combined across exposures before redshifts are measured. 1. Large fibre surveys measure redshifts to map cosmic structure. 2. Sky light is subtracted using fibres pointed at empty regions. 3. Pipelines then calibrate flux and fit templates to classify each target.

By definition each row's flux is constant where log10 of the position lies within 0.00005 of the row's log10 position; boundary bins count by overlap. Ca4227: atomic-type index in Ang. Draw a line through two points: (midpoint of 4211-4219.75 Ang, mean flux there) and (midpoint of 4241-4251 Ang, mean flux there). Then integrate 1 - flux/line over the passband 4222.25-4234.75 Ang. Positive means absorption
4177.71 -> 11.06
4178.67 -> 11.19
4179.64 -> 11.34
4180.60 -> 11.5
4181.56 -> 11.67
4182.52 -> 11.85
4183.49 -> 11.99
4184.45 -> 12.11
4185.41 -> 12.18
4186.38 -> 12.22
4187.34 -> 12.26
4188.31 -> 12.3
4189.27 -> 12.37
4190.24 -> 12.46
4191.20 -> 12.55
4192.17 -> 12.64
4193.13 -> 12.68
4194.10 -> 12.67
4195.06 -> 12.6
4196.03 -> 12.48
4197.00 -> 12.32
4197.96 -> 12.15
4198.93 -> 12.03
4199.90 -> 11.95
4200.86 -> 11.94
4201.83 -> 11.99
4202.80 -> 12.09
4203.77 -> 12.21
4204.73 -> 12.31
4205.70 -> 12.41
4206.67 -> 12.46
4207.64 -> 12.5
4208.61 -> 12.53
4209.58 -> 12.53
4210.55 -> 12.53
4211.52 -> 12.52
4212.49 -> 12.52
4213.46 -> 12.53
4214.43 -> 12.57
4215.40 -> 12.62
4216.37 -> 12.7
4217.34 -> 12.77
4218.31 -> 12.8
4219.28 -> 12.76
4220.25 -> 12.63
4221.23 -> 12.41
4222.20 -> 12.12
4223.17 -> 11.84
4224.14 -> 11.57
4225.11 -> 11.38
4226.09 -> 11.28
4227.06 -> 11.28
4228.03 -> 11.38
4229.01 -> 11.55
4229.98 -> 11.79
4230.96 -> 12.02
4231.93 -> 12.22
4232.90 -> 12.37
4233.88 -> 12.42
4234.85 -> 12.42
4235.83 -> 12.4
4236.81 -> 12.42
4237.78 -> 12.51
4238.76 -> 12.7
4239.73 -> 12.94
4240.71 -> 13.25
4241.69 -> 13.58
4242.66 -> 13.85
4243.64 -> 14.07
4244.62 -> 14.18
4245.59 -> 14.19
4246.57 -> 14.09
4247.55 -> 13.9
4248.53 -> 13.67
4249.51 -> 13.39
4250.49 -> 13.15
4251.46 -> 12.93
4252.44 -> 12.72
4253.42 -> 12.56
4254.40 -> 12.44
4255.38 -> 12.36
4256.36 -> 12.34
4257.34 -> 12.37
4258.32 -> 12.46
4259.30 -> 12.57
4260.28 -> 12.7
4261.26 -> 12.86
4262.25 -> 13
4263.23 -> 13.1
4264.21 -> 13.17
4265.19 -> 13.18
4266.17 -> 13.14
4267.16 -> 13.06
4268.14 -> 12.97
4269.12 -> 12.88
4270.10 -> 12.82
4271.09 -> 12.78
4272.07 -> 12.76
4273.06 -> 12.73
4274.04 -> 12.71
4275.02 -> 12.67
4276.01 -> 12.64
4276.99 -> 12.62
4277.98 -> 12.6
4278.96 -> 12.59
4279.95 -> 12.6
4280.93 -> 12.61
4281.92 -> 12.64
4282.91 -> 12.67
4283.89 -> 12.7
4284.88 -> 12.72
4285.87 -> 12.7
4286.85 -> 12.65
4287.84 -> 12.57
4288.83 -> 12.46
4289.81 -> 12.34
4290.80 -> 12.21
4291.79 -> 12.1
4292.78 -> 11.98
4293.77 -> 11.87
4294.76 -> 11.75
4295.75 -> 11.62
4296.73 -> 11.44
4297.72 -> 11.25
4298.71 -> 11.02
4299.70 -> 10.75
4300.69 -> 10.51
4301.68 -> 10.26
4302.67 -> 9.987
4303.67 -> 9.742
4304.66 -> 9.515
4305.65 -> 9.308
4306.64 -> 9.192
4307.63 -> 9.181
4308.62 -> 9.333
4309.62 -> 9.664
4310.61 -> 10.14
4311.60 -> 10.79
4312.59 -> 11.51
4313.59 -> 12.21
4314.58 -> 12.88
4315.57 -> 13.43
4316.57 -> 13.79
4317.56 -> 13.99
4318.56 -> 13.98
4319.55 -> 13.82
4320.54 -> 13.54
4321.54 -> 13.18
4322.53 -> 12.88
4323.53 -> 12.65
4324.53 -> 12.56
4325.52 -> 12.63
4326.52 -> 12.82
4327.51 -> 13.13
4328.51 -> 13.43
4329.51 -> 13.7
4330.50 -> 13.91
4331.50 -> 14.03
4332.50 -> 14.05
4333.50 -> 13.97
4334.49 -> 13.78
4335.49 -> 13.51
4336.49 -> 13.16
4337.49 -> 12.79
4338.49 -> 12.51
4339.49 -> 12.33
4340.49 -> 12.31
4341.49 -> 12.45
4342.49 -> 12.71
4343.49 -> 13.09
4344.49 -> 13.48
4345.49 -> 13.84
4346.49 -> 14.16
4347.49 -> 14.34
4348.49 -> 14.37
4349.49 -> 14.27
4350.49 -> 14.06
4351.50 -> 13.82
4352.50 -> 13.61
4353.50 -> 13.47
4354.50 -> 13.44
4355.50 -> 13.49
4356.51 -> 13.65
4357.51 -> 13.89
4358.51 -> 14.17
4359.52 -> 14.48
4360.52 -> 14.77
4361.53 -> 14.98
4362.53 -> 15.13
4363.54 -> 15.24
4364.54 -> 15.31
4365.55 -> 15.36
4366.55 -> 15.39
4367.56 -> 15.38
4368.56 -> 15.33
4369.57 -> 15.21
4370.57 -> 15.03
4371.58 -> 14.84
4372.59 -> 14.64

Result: 1.3 Ang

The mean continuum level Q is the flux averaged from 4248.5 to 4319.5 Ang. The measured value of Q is 12.1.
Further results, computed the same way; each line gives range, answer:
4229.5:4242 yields 12.5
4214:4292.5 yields 12.7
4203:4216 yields 12.5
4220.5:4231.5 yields 11.7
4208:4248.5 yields 12.6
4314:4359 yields 13.4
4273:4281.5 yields 12.6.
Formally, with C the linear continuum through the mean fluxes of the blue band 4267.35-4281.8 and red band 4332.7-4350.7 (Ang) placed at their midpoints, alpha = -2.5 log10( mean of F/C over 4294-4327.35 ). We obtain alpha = 0.134 mag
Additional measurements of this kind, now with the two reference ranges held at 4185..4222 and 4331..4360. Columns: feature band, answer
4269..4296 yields 0.047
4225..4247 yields 0.004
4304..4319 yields 0.182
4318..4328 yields 0.020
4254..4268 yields 0.009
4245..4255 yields -0.043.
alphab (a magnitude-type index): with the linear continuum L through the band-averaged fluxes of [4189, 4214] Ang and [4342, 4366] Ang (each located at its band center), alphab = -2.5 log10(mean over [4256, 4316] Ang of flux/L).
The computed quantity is 0.12 mag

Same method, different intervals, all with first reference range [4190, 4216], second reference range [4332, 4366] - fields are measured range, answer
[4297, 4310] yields 0.316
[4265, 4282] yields 0.026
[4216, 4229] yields 0.048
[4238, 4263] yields -0.022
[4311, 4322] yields 0.043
